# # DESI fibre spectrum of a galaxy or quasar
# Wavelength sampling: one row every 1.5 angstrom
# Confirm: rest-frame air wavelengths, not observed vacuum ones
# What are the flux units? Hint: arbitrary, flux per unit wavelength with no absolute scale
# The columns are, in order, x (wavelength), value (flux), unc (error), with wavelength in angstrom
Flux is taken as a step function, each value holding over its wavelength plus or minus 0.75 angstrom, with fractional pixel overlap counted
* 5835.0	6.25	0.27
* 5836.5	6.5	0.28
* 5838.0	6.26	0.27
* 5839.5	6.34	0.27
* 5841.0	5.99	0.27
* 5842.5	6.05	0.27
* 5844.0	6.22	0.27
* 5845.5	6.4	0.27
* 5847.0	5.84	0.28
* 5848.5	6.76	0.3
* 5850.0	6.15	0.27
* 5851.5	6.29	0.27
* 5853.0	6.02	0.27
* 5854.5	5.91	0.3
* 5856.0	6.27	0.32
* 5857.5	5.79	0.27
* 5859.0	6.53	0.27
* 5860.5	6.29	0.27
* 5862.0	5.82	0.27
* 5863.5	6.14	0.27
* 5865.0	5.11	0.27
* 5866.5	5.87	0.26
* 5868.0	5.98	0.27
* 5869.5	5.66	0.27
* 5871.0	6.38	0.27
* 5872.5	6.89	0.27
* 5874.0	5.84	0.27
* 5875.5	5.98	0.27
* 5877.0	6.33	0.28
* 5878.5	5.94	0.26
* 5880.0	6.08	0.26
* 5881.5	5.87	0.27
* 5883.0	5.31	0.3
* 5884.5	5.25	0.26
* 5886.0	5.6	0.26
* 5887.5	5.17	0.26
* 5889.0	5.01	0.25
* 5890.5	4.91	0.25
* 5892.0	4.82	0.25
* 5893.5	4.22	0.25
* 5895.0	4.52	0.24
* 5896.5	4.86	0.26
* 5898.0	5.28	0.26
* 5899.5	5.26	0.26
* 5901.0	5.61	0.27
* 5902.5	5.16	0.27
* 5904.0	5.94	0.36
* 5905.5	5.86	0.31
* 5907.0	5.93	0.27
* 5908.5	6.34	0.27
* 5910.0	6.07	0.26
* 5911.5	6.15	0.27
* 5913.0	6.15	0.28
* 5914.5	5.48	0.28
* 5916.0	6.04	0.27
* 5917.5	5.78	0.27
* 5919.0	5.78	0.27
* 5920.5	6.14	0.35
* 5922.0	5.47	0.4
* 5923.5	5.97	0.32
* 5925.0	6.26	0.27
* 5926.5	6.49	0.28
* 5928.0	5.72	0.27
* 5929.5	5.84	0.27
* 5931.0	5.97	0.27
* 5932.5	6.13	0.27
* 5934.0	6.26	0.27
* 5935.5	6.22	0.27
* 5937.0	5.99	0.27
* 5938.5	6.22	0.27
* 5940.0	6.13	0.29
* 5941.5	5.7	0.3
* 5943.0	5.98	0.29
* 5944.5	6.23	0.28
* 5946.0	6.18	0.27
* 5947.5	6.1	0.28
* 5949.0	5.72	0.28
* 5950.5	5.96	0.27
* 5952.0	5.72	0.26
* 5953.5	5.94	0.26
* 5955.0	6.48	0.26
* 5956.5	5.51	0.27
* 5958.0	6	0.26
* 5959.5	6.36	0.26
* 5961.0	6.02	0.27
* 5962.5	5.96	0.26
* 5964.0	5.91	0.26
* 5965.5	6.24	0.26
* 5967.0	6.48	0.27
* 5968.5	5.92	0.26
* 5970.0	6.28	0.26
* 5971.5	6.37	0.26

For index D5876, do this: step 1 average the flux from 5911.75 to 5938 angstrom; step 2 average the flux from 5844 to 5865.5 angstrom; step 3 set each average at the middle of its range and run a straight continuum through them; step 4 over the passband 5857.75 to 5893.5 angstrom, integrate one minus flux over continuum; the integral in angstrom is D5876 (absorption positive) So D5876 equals 2.0 angstrom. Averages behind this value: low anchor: 6.11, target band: 5.74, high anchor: 5.99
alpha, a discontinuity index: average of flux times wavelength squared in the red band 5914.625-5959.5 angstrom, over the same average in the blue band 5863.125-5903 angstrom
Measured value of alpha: 1.11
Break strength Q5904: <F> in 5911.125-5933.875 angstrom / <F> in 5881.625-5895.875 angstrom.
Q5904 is 1.2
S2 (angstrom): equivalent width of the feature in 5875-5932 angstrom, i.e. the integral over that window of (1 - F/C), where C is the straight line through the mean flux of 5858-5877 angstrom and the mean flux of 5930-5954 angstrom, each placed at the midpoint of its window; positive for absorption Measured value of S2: 3.7 angstrom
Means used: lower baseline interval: 6.05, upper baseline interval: 6.03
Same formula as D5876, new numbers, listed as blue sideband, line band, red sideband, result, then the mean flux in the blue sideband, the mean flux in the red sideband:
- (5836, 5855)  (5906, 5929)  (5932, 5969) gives 0.5 angstrom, 6.21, 6.05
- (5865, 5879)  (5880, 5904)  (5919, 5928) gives 3.4 angstrom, 6.05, 6.01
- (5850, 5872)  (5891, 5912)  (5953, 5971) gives 2.2 angstrom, 6.02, 6.1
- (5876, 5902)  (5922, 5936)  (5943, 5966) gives -0.8 angstrom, 5.3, 6.02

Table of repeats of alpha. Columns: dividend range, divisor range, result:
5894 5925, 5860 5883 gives 0.96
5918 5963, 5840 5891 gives 1.04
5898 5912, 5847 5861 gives 0.95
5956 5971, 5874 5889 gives 1.10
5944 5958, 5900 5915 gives 1.03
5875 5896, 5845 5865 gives 0.88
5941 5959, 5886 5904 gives 1.20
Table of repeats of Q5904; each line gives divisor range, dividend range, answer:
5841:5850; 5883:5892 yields 0.83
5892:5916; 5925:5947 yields 1.10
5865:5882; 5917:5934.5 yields 0.99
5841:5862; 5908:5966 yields 0.97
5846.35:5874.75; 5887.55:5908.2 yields 0.86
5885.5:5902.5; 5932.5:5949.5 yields 1.21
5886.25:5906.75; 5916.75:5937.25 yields 1.16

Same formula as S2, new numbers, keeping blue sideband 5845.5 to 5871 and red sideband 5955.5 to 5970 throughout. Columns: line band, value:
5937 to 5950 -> 0.1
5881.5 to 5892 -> 1.4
